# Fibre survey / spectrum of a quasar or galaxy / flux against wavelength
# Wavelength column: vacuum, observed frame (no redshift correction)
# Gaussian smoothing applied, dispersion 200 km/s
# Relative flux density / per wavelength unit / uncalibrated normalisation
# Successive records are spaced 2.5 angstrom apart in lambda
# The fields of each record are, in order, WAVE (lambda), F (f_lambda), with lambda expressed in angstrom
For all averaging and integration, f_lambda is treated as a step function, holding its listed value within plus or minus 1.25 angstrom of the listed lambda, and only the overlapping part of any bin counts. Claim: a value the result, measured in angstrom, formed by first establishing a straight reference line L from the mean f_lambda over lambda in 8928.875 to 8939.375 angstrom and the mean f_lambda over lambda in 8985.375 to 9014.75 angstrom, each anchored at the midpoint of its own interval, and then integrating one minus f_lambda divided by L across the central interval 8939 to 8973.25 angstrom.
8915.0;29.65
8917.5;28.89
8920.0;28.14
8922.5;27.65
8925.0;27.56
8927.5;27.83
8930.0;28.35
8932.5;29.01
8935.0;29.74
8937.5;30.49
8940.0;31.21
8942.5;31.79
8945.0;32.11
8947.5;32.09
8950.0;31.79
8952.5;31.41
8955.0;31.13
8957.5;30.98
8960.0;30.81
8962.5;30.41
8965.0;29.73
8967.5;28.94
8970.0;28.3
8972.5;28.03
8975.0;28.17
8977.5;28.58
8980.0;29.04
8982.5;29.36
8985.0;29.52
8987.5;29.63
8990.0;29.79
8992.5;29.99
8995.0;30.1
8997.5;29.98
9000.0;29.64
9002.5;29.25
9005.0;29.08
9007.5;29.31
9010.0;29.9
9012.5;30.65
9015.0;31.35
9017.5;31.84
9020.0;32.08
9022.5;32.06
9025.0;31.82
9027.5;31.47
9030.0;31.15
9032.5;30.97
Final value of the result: -1.21 angstrom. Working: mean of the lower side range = 29.5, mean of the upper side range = 29.8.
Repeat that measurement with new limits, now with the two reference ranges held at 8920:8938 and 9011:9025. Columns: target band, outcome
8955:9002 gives 1.1 angstrom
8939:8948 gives -0.9 angstrom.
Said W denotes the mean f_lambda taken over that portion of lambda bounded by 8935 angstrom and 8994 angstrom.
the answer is 30.1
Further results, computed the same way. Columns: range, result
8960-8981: 29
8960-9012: 29.4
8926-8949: 30.3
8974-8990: 29.1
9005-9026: 31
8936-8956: 31.5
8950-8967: 30.7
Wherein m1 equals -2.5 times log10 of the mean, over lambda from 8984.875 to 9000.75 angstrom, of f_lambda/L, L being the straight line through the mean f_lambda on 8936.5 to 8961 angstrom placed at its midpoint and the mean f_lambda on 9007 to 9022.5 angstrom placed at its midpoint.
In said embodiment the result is 0.05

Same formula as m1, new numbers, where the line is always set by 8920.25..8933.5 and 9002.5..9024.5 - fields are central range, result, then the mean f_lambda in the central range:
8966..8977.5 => 0.039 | 28.4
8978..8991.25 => 0.016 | 29.4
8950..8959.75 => -0.083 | 31.2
